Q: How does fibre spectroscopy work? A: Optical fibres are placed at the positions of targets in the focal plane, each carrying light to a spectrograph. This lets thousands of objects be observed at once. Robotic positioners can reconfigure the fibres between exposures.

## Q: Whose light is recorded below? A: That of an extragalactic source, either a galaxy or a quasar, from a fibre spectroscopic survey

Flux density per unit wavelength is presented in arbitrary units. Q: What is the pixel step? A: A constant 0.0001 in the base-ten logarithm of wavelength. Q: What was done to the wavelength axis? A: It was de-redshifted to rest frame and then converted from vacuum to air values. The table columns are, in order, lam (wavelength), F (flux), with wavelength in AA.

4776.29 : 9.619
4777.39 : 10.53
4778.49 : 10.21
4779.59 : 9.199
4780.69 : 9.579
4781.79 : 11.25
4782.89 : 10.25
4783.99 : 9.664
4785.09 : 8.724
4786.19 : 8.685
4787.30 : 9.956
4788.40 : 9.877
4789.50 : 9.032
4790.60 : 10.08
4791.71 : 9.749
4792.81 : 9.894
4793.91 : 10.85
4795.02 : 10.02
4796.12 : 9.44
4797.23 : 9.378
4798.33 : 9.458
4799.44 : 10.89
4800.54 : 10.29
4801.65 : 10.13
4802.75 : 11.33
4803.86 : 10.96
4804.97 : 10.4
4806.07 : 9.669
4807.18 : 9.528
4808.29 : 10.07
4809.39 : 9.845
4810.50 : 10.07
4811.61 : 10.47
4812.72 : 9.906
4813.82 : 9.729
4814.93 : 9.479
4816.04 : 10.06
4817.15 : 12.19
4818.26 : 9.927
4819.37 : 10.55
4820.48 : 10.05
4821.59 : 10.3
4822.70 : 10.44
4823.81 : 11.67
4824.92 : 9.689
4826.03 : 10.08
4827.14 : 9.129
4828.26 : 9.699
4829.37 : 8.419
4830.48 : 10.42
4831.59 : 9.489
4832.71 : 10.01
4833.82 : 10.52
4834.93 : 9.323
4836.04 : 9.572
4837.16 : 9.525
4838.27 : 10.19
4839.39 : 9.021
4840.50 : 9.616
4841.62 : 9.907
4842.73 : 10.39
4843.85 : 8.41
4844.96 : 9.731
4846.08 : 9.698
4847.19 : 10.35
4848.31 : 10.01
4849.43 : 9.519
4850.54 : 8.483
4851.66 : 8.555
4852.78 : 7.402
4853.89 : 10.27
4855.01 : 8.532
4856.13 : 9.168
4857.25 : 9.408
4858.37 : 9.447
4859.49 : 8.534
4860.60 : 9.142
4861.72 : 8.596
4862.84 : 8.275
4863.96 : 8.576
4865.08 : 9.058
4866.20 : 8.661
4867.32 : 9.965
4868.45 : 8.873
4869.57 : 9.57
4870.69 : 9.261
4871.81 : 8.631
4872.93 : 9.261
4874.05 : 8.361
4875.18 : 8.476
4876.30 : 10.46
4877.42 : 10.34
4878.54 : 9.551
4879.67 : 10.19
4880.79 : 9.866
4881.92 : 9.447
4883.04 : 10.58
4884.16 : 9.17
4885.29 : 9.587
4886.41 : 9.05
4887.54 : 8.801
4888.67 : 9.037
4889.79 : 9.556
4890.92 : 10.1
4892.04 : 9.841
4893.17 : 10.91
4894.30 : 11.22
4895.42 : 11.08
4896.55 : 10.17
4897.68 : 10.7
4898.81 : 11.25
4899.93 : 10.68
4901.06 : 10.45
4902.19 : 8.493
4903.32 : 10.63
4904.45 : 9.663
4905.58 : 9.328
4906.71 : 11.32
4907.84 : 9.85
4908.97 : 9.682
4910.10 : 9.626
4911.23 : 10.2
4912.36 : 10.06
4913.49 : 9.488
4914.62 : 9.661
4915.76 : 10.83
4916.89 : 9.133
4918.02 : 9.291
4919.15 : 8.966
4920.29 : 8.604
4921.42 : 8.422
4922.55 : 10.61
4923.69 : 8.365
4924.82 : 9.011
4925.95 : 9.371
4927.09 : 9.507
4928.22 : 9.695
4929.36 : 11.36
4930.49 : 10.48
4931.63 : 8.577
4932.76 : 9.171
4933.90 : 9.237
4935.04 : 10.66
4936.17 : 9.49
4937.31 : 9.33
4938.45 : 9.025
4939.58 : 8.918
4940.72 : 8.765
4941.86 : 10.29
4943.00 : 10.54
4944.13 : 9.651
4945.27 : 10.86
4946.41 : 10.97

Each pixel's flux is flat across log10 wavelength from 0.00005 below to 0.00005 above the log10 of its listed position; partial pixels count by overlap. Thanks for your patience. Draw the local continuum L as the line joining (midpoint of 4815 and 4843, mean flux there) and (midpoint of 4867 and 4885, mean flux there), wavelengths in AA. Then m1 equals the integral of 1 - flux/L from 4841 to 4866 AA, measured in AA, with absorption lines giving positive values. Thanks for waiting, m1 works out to 1.5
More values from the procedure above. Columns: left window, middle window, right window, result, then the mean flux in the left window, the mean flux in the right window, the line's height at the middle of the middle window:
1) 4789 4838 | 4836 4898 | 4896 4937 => 2.8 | 10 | 9.77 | 9.9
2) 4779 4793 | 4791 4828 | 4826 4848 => -1.9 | 9.69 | 9.67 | 9.68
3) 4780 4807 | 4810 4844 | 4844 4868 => -1.6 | 9.97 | 9.1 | 9.5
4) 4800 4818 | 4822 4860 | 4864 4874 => 0.3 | 10.3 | 9.09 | 9.63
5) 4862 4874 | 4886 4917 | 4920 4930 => -2.6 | 8.98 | 9.48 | 9.27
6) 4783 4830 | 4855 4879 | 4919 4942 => 1.5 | 10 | 9.41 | 9.71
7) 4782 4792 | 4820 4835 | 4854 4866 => -1.2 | 9.61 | 8.92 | 9.23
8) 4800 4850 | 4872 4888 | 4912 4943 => 0.4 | 9.99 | 9.51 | 9.73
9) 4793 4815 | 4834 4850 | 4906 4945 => 0.4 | 10.1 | 9.63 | 9.96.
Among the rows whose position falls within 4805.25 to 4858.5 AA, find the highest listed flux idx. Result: 12.19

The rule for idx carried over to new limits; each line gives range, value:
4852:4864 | 10.27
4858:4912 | 11.32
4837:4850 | 10.39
